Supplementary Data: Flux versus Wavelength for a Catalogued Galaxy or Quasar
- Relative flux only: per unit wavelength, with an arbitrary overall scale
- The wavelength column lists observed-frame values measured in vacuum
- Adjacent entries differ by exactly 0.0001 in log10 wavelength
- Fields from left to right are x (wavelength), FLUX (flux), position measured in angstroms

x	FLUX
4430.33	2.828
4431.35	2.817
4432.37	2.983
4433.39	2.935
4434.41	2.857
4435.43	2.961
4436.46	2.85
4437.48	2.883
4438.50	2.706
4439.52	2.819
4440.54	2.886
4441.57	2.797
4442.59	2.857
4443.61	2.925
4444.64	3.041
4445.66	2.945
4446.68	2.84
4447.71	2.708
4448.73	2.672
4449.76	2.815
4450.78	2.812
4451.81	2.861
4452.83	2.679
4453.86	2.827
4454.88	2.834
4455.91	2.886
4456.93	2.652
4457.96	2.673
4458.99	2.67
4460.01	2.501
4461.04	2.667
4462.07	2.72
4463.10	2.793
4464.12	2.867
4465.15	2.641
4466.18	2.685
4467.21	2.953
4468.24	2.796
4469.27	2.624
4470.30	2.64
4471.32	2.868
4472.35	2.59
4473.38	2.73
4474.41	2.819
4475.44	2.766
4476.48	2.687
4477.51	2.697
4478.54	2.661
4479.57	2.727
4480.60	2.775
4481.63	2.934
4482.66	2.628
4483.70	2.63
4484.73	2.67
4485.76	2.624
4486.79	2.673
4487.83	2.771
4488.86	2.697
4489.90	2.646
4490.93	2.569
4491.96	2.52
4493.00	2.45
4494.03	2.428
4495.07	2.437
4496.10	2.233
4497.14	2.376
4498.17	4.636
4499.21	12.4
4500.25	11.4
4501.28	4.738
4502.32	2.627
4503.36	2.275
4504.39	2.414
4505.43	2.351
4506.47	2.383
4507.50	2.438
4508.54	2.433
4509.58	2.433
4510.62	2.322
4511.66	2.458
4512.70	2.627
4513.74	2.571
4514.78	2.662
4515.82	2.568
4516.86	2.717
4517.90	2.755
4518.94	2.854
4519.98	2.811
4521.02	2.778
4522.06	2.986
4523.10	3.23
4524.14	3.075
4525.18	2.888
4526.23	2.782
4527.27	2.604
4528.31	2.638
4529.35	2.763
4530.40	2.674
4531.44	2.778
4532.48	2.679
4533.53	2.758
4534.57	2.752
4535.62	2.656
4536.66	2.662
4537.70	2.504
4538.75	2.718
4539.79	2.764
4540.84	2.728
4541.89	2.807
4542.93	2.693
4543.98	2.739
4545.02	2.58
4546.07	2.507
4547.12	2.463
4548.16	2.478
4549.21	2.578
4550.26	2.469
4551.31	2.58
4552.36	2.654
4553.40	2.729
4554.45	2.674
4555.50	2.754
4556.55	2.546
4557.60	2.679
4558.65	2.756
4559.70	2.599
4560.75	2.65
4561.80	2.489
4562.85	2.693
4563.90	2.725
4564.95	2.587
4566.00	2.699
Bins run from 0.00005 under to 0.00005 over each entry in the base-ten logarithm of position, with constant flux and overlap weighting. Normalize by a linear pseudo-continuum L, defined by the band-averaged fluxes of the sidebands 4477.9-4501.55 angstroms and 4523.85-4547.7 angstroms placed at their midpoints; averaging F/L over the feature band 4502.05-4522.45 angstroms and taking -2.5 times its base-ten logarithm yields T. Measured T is 0.22 mag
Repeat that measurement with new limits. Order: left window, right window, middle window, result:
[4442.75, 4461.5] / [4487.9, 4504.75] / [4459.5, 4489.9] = 0.225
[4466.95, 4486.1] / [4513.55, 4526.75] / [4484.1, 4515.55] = -0.175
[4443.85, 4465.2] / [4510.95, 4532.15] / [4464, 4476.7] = 0.011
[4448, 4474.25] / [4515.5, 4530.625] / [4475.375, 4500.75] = -0.236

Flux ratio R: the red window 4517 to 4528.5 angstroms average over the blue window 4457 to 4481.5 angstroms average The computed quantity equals 1.05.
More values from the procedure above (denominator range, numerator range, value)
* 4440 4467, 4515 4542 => 0.99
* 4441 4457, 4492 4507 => 1.43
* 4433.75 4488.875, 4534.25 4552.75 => 0.95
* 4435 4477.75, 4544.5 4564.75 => 0.94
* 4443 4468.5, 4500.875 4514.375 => 0.94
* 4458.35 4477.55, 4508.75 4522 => 0.97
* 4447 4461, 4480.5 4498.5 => 0.98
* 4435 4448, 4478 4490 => 0.94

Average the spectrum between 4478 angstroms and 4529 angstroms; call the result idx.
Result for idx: 3.09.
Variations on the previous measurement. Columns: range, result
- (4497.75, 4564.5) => 3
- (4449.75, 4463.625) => 2.74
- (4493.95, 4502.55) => 5.24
